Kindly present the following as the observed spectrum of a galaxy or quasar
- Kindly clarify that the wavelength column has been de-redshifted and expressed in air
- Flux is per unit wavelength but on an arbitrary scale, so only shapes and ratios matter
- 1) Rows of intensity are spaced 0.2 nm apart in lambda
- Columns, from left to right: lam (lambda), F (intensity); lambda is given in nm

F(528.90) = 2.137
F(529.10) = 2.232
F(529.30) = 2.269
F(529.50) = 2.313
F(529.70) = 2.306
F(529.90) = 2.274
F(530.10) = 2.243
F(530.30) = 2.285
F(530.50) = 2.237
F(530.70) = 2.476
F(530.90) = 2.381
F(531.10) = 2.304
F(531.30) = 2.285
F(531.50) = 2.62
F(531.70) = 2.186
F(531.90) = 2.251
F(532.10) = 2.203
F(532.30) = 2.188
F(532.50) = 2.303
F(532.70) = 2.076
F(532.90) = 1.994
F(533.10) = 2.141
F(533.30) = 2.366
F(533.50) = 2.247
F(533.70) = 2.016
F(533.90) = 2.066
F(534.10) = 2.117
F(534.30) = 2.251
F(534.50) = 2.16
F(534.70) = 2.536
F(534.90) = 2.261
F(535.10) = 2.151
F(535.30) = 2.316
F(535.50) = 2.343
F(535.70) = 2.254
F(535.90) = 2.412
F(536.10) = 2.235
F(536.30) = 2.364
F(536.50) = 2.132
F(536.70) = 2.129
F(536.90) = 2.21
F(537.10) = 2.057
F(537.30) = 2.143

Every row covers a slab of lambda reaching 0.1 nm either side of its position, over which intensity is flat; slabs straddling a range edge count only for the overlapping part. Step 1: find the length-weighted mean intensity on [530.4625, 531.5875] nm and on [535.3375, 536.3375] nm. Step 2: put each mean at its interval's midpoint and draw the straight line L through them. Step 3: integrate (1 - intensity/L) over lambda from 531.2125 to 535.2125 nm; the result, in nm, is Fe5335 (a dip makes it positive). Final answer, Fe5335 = 0.23 nm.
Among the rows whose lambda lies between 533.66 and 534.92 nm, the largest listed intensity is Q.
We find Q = 2.536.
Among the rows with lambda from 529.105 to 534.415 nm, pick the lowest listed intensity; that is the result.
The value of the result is 1.994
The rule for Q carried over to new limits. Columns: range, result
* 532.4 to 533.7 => 2.366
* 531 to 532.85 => 2.62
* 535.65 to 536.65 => 2.412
